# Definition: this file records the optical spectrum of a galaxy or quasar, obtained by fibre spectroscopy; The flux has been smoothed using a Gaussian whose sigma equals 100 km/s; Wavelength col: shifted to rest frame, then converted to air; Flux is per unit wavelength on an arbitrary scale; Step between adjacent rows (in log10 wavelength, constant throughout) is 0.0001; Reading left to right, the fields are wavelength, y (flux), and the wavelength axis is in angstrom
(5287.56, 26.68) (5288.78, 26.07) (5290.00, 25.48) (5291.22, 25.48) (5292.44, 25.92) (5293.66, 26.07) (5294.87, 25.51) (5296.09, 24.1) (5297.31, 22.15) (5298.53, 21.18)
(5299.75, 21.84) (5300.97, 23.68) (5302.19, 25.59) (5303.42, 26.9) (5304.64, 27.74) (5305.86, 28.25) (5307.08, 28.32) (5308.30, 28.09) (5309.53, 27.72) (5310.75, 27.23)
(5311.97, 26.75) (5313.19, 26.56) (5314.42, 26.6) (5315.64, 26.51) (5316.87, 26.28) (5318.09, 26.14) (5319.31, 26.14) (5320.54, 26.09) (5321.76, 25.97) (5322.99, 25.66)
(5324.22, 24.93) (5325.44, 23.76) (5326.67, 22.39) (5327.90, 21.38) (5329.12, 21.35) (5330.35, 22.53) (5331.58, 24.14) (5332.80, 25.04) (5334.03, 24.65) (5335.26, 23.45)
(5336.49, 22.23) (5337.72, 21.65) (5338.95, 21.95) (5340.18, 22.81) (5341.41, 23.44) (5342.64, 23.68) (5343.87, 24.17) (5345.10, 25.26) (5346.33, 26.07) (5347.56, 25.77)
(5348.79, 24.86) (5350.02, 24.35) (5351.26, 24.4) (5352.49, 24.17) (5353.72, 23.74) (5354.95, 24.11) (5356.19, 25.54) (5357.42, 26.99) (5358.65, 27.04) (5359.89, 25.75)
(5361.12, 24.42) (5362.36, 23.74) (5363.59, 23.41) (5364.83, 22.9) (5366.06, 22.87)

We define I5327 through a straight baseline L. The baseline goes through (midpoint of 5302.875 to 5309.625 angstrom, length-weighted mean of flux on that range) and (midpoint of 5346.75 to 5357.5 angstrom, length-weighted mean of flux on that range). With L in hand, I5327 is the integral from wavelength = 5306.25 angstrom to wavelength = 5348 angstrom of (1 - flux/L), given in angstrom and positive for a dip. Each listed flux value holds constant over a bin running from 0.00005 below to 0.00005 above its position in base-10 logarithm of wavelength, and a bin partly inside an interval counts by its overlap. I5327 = 2.6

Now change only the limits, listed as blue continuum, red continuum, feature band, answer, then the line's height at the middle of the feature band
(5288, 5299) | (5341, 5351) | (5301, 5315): -1.3 angstrom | 24.7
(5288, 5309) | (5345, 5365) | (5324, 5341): 1.4 angstrom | 25.1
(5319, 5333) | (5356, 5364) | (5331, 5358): 0.6 angstrom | 24.7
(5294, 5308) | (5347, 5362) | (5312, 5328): -0.2 angstrom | 25.1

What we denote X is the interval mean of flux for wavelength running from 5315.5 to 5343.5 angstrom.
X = 24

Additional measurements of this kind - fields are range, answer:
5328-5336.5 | 23.3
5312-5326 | 25.9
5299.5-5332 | 25.5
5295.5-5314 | 25.7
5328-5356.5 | 23.8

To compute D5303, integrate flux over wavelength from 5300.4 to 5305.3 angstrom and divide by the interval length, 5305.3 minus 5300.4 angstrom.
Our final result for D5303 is 26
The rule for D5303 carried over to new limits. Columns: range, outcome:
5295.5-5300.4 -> 22.3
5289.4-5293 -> 25.6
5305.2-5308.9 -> 28.3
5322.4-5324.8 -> 25.3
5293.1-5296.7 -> 25.3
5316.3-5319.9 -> 26.3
